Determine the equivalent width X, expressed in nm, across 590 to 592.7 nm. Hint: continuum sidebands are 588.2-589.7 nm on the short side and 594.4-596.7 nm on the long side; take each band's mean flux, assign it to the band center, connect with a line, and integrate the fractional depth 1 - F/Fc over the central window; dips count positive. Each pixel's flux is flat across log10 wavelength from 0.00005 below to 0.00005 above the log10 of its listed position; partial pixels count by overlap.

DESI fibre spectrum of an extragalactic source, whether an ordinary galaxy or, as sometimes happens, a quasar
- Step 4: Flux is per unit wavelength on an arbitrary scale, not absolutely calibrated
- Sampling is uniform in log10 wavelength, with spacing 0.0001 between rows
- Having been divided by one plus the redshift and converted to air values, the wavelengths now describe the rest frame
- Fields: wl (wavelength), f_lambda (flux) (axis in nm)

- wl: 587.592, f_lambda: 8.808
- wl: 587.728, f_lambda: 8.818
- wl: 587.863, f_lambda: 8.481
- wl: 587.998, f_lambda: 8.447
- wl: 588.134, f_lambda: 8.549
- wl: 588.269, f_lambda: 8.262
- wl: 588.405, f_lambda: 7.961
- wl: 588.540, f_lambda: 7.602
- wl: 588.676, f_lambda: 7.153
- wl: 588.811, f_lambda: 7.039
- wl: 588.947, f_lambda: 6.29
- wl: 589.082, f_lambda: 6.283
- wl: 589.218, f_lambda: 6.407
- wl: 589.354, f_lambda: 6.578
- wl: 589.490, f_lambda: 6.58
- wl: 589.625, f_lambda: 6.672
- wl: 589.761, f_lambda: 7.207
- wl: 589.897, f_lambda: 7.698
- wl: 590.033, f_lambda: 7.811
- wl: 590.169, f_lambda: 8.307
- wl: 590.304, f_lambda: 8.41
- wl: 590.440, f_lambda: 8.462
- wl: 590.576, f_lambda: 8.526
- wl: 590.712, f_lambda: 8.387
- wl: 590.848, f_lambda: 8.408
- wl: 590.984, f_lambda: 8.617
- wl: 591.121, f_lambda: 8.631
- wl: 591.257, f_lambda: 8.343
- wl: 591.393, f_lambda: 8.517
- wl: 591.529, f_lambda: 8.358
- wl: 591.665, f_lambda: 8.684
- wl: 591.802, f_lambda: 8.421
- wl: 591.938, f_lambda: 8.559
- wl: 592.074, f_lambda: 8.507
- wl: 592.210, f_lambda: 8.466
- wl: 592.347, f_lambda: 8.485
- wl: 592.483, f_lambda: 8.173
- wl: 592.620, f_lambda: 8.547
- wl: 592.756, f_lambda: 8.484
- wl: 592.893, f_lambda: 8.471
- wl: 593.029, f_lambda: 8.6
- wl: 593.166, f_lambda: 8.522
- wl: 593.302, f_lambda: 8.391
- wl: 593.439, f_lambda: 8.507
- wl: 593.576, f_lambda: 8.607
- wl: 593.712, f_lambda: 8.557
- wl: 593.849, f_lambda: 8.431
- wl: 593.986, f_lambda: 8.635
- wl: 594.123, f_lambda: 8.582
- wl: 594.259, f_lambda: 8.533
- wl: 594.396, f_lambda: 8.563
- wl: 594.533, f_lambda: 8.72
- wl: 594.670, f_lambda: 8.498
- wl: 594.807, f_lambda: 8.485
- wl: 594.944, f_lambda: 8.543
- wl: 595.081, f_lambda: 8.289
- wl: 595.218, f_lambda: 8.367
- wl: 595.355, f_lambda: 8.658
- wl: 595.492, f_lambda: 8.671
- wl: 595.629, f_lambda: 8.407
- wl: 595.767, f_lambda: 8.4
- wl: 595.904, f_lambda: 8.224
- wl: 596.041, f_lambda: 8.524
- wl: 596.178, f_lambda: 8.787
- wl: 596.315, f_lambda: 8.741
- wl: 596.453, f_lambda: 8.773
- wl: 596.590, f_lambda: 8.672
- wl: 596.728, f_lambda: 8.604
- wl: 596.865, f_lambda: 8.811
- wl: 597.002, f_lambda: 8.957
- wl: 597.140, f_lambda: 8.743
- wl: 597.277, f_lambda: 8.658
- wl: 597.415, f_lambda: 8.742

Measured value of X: -0.318 nm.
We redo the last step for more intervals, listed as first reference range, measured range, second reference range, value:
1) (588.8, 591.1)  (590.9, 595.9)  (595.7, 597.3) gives -0.23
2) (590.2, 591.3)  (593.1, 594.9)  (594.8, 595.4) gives -0.02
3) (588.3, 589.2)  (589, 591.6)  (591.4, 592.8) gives -0.02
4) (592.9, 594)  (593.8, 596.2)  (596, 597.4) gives 0.03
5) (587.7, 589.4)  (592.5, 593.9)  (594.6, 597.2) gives -0.05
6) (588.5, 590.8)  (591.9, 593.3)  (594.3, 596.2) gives -0.09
